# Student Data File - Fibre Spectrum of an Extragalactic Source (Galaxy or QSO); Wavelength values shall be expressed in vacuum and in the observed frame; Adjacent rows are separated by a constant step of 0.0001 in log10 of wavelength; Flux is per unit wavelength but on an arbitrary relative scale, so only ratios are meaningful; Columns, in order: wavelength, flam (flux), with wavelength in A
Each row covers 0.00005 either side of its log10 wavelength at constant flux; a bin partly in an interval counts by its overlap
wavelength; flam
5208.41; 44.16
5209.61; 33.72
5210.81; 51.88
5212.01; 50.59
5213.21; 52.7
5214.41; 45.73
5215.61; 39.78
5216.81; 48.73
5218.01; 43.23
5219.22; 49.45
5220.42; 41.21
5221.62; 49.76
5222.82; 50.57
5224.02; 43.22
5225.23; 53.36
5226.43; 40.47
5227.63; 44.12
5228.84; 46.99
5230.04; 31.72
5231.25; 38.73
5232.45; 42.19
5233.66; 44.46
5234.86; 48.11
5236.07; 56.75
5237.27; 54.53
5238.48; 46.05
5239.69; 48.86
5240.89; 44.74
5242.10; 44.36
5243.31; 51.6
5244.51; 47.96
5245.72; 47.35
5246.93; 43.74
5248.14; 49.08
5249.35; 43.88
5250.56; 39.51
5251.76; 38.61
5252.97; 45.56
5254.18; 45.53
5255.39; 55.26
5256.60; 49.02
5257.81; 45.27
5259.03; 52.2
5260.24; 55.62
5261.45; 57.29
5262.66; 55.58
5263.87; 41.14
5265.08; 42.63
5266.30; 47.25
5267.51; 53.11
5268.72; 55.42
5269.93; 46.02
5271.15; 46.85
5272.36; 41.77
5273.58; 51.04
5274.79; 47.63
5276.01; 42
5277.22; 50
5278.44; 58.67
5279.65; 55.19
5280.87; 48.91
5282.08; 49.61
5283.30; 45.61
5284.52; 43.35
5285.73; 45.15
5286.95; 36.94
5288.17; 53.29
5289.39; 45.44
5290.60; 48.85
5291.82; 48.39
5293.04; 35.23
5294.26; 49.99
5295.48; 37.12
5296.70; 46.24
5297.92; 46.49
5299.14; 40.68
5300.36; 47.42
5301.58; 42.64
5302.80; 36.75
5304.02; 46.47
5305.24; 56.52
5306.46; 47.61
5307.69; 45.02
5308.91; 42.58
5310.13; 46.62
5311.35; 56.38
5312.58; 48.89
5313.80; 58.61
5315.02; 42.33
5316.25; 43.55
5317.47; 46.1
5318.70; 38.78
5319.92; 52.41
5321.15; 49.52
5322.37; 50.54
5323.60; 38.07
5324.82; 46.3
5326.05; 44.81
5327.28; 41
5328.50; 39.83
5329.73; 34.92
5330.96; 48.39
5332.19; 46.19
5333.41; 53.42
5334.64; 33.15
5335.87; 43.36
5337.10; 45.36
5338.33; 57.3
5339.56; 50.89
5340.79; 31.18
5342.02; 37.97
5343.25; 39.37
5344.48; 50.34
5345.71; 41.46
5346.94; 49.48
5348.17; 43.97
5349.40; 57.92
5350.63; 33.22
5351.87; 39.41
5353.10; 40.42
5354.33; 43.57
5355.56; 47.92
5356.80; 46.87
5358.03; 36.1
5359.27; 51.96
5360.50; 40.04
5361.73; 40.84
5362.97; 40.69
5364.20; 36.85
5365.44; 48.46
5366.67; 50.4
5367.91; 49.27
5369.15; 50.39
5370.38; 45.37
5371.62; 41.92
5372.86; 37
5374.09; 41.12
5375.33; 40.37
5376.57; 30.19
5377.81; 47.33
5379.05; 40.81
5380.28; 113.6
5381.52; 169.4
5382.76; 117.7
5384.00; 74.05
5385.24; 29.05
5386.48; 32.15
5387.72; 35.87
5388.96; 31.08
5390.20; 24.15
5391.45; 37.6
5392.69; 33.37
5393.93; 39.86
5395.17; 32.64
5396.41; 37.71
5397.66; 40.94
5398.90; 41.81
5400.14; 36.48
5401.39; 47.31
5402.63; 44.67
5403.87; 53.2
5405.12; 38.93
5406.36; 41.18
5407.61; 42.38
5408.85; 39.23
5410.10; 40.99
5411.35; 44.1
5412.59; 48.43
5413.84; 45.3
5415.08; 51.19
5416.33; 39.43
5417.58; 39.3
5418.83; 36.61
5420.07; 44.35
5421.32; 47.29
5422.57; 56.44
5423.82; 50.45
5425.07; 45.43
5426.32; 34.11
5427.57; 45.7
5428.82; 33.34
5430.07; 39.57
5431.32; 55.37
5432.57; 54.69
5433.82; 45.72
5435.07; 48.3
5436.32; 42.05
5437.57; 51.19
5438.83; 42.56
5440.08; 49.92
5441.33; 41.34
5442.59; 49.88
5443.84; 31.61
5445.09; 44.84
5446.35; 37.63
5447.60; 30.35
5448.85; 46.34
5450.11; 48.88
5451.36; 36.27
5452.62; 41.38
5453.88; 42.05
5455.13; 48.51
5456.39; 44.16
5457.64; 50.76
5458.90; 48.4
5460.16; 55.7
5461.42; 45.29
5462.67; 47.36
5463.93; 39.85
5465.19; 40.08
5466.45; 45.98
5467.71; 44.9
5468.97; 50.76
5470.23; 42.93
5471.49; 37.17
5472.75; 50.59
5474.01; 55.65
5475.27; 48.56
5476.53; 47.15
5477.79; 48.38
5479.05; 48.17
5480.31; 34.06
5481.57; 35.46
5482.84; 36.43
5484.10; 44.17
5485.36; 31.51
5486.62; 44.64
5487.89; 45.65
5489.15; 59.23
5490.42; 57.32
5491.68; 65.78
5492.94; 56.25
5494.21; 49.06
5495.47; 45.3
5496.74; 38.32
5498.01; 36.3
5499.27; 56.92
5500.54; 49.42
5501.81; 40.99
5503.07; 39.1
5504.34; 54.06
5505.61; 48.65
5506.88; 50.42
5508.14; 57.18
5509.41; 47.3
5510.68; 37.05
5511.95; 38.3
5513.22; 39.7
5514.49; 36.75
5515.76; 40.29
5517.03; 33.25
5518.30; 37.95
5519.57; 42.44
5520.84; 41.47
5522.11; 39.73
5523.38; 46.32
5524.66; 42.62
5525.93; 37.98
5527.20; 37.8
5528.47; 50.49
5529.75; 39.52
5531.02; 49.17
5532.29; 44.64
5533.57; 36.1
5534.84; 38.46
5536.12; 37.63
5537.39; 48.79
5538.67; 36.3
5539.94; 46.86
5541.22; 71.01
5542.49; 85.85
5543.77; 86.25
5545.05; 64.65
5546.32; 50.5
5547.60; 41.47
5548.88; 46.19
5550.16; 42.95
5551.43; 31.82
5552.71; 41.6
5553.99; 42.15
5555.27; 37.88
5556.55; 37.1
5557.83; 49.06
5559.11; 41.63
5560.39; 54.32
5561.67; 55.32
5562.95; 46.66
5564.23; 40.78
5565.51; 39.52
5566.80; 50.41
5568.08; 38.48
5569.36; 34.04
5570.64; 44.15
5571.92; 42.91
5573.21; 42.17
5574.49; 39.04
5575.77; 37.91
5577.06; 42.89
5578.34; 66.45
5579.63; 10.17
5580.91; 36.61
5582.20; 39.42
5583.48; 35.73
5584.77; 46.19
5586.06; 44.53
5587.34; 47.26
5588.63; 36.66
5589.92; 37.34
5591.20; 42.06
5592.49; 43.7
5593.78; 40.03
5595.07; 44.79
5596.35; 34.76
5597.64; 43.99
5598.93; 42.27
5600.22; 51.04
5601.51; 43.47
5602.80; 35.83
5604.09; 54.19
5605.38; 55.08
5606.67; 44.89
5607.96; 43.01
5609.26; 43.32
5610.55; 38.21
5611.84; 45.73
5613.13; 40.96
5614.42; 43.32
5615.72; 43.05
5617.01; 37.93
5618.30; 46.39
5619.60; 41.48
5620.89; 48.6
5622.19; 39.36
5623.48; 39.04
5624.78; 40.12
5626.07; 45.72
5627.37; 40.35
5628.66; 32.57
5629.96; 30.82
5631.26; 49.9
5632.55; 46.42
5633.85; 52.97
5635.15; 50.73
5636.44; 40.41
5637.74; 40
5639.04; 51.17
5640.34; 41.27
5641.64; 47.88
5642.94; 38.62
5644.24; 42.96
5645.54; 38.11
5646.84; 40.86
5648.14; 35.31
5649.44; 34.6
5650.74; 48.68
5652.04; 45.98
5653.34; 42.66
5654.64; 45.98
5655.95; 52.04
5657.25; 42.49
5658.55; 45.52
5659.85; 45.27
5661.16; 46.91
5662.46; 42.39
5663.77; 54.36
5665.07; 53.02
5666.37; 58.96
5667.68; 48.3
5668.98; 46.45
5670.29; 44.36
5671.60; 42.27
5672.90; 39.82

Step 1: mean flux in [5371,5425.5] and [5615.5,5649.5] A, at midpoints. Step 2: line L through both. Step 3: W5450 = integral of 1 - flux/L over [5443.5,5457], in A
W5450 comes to 1.5 A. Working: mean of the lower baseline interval 47.8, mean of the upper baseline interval 42.2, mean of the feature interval 41.3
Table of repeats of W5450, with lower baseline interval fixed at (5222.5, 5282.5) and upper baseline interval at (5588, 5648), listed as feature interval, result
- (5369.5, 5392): -4.4 A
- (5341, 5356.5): 0.9 A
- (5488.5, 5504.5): -1.9 A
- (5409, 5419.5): 0.6 A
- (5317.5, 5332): 0.8 A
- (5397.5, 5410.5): 0.9 A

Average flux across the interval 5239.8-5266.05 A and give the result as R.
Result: 47.5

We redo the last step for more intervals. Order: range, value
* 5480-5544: 45.8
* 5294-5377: 44.5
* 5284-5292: 45.8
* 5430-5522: 45.1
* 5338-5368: 44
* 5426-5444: 44.9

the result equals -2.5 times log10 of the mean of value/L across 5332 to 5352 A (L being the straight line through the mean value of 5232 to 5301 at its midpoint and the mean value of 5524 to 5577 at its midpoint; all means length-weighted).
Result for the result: 0.060 mag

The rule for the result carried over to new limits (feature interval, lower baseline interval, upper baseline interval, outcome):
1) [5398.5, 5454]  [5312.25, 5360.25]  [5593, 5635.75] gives 0.01 mag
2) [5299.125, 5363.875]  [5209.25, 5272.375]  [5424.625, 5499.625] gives 0.03 mag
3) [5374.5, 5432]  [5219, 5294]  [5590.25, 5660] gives -0.05 mag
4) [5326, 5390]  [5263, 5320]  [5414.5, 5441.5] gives -0.05 mag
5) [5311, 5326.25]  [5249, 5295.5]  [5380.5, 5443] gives 0.00 mag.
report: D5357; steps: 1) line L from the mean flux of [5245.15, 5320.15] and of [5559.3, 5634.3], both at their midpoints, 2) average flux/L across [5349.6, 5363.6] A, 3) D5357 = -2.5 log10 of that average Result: 0.09 mag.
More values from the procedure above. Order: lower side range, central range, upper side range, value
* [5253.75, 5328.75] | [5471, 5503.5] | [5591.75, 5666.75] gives -0.02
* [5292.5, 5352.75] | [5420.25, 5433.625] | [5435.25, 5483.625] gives -0.04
